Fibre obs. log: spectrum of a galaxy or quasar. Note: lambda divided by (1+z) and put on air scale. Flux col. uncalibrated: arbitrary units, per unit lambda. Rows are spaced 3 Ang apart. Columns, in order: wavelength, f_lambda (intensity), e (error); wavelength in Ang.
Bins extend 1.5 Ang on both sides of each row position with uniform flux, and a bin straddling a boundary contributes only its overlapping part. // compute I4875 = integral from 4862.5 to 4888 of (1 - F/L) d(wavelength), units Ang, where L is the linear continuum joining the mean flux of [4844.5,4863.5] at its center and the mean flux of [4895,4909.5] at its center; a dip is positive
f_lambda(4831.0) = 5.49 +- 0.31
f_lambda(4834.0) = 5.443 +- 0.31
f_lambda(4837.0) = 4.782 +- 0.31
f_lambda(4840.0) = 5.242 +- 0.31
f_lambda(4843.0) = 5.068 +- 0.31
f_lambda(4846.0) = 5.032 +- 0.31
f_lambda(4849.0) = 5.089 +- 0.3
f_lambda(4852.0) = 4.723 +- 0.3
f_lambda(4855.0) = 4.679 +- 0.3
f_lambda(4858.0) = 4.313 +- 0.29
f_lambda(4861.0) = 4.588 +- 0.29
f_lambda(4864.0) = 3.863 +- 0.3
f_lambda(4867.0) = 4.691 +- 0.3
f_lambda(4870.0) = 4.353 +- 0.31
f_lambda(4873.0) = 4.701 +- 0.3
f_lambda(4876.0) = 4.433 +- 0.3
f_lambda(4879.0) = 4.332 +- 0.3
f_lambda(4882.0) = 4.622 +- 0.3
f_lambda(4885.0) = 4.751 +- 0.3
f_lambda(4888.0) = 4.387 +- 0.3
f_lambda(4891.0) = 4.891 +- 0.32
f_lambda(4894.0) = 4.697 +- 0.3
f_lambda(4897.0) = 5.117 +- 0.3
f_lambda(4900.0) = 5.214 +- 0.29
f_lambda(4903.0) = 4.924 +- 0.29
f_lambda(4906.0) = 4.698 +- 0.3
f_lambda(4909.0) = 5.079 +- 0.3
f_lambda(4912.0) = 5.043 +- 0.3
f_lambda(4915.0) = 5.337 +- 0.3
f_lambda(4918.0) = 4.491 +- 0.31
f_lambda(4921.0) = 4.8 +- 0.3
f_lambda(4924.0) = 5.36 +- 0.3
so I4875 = 1.9 Ang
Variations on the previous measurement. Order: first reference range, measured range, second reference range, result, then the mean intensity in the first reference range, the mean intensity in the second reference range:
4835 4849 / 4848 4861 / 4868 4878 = 0.4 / 5.05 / 4.5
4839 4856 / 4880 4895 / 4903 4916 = 1.0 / 4.97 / 5.01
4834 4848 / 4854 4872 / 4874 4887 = 1.4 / 5.08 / 4.54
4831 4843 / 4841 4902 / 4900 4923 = 4.7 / 5.19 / 4.94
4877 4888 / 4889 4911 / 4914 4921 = -1.1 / 4.54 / 4.86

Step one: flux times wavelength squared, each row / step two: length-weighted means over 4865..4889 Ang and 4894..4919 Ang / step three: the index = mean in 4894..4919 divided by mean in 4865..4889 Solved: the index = 1.11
